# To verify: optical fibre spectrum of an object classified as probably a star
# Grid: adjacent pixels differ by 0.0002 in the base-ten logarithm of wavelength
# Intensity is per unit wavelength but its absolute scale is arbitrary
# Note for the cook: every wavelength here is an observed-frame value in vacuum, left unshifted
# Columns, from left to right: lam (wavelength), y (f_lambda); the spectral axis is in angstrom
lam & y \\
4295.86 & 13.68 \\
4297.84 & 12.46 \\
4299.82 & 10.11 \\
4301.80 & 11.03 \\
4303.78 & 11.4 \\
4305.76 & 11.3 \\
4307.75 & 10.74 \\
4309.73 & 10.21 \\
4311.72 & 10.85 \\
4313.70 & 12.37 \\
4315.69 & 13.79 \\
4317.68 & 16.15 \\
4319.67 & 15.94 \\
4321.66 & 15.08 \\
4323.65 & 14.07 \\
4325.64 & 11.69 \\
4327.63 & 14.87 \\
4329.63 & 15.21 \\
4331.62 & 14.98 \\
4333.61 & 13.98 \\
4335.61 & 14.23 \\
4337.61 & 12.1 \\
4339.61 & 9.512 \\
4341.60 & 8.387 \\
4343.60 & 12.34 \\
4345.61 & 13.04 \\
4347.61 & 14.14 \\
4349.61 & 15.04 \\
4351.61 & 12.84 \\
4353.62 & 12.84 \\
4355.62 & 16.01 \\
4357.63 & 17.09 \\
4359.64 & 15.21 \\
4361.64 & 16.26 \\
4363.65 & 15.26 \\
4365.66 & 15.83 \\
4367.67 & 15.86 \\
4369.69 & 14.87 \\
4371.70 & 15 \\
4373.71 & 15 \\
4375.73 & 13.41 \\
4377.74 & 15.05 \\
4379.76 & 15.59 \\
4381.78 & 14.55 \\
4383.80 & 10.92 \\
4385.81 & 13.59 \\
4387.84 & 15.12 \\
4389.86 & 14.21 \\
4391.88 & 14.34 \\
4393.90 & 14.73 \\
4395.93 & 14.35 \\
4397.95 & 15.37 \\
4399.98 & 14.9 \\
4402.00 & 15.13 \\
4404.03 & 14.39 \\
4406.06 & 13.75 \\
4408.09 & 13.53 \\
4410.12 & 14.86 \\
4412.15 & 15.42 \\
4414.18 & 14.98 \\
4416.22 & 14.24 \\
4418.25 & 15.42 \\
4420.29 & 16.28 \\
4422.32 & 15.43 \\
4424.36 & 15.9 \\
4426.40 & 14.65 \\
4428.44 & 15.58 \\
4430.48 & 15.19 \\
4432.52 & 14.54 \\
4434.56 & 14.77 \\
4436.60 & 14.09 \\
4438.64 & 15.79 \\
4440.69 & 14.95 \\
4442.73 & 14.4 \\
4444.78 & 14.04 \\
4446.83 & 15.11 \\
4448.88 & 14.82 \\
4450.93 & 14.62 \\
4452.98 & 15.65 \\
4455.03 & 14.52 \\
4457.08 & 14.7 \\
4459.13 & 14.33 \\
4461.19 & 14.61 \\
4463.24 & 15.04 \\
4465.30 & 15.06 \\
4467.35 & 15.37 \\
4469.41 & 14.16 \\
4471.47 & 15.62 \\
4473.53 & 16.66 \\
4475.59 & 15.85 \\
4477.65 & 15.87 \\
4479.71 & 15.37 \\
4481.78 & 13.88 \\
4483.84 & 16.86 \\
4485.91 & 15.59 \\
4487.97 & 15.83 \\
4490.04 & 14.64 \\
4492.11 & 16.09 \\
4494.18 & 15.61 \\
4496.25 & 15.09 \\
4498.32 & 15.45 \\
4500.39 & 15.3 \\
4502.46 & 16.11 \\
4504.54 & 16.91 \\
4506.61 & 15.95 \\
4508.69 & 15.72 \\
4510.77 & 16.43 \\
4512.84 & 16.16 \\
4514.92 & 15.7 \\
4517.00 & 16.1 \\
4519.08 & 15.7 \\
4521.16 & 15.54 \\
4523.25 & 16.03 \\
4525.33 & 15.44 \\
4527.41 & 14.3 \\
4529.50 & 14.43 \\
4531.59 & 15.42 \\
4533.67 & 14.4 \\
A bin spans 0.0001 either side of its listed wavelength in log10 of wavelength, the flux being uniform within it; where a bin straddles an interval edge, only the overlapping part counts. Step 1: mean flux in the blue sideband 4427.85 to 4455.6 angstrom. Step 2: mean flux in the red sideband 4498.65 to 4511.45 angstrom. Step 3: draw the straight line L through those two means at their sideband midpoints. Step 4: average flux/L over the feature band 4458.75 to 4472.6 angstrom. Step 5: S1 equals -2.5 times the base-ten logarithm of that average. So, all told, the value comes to 0.03 mag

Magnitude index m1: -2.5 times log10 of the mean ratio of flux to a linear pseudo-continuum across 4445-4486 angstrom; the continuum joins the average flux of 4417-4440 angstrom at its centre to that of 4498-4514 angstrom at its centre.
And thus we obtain 0.03 mag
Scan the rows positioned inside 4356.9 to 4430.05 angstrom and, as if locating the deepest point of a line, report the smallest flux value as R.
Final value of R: 10.92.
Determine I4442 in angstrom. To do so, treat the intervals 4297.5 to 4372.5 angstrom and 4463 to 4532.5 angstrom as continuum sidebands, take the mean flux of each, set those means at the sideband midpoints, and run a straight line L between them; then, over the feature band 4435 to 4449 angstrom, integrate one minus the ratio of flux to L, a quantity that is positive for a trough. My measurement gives 0.1 angstrom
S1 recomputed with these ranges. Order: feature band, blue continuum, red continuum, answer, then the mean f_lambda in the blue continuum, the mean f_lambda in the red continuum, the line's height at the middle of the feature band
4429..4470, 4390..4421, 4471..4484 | 0.04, 14.7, 15.7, 15.3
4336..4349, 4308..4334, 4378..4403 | 0.18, 13.7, 14.4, 13.9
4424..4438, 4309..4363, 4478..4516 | -0.01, 13.7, 15.7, 14.9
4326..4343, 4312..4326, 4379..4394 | 0.10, 14.1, 14.1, 14.1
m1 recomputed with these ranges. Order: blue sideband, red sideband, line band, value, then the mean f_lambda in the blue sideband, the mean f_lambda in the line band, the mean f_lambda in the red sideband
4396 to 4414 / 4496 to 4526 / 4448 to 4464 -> 0.03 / 14.7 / 14.8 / 15.9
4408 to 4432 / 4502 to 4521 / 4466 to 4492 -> 0.02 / 15.2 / 15.5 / 16.1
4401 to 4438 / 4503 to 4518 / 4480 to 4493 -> 0.02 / 14.9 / 15.5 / 16.1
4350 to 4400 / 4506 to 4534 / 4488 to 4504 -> -0.01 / 14.7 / 15.5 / 15.5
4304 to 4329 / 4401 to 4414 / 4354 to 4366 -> -0.15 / 13.1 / 15.8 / 14.5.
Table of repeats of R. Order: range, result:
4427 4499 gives 13.88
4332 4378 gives 8.387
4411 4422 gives 14.24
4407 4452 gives 13.53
